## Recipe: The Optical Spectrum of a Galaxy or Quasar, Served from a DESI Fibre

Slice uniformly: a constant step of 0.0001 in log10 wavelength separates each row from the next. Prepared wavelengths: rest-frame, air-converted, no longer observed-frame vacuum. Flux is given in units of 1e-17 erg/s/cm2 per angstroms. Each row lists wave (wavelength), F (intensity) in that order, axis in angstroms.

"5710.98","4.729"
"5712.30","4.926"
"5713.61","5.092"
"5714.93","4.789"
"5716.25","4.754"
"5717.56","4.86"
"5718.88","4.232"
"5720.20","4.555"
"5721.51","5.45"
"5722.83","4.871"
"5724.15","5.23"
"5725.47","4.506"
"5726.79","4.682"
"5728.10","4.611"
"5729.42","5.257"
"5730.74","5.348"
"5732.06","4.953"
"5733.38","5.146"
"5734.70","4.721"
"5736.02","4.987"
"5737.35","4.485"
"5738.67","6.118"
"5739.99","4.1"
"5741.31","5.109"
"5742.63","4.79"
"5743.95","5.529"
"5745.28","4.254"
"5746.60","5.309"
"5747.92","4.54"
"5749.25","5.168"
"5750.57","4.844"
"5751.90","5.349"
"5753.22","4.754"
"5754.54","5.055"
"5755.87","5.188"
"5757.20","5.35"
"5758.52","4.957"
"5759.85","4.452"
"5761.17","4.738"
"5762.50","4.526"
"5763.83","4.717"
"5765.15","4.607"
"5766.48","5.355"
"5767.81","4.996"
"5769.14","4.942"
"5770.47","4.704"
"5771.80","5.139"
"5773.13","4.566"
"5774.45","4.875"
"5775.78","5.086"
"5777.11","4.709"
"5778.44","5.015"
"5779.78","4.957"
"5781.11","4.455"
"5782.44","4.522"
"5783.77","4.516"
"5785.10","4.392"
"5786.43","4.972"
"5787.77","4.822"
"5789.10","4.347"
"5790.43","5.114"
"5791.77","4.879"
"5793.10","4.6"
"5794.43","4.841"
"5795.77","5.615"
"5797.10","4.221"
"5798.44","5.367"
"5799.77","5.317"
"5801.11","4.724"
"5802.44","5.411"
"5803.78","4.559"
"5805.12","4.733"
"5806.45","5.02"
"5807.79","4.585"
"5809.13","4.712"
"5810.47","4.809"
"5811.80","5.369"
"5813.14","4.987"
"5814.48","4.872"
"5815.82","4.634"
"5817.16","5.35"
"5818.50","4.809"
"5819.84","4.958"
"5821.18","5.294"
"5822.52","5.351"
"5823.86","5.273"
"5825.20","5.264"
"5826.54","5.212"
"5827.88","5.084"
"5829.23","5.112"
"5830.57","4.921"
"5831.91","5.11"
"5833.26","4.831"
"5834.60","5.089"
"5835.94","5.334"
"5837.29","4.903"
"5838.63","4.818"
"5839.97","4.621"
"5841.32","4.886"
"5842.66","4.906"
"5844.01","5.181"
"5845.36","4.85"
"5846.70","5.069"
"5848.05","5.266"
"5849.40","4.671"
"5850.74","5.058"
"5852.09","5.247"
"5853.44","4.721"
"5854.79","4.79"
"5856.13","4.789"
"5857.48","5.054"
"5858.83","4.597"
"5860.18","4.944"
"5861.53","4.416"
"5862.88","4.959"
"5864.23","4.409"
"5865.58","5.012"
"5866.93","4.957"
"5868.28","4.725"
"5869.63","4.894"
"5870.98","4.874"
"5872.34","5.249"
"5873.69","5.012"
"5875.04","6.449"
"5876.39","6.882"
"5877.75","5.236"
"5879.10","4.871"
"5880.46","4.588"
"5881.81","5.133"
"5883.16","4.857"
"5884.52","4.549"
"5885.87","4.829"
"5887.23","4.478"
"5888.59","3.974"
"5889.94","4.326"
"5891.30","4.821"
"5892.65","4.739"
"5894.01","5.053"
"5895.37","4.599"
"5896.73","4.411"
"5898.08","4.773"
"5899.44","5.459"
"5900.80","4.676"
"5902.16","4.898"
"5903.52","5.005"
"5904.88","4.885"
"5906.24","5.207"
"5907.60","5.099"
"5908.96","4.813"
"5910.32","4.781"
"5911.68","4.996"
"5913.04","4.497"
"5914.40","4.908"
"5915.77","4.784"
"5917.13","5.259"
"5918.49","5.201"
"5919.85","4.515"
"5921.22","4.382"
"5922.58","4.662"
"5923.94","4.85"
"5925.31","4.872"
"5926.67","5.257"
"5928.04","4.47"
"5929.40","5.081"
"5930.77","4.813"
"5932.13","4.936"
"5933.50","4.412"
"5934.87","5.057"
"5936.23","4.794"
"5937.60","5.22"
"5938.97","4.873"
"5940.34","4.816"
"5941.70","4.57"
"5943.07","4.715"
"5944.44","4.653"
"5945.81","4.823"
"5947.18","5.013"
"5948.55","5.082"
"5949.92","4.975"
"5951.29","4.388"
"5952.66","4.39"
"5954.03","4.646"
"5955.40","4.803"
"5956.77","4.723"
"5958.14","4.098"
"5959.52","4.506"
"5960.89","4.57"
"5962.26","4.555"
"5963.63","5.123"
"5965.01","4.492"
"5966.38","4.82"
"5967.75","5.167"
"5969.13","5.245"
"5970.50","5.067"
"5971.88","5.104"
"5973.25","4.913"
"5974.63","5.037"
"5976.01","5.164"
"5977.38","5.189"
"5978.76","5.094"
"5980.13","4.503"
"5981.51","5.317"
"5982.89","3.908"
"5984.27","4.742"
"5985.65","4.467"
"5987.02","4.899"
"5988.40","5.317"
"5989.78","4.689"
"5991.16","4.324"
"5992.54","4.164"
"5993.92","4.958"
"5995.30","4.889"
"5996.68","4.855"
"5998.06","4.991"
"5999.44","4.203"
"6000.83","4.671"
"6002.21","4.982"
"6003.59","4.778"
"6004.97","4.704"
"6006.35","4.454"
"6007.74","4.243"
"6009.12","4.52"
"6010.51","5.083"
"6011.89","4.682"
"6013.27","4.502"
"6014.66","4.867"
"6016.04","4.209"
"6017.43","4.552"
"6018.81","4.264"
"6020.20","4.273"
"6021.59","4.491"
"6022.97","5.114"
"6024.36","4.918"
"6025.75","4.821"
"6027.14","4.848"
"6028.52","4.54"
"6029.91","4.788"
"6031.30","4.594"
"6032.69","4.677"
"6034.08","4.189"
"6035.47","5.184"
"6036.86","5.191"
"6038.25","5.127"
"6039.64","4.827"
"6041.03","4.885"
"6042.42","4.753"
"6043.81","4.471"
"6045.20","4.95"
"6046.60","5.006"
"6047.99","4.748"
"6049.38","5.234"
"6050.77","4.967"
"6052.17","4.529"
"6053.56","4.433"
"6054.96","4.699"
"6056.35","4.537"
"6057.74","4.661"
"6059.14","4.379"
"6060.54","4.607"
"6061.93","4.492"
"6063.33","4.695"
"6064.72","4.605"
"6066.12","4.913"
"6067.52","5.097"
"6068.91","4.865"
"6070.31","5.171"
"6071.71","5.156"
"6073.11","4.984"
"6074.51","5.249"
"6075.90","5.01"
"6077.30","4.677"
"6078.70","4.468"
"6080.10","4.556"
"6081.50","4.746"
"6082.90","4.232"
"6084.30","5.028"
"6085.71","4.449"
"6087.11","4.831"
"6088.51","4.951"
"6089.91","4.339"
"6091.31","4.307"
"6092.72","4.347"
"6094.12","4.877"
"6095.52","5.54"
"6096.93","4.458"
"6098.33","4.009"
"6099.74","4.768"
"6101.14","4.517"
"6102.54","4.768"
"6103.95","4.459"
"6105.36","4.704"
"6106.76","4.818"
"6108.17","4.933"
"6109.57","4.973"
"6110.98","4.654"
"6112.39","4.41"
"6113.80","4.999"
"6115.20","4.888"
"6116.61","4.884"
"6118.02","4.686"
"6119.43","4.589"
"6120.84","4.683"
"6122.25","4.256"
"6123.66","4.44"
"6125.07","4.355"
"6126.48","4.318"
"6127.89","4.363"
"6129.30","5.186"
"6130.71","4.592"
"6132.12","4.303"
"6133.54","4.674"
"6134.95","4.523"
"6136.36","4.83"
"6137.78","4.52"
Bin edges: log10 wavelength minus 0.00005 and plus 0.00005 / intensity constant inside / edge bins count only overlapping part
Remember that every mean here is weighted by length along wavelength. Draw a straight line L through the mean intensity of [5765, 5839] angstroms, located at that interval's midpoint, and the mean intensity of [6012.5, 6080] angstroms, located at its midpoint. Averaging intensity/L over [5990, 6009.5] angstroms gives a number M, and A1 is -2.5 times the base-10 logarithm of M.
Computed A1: 0.04 mag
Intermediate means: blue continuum 4.93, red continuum 4.75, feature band 4.63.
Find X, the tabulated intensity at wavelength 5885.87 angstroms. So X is 4.829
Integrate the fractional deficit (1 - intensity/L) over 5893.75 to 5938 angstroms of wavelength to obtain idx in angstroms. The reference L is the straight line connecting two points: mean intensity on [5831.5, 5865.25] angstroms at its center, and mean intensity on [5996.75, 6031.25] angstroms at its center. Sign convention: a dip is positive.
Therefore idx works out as -0.6 angstroms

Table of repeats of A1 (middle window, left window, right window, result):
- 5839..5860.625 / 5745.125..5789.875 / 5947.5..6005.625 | -0.02 mag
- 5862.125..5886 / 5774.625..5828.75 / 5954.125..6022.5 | -0.05 mag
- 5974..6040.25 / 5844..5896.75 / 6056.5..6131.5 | 0.01 mag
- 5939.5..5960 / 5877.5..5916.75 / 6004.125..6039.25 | 0.01 mag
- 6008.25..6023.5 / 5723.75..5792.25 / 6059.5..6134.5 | 0.03 mag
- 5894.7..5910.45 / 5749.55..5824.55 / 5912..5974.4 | -0.01 mag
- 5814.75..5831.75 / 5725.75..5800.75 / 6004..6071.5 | -0.05 mag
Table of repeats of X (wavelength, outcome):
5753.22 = 4.754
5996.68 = 4.855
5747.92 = 4.54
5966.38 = 4.82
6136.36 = 4.83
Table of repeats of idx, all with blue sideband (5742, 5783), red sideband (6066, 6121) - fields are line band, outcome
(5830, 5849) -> -0.5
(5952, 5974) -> 0.2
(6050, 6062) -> 0.4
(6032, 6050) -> -0.4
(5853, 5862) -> 0.1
